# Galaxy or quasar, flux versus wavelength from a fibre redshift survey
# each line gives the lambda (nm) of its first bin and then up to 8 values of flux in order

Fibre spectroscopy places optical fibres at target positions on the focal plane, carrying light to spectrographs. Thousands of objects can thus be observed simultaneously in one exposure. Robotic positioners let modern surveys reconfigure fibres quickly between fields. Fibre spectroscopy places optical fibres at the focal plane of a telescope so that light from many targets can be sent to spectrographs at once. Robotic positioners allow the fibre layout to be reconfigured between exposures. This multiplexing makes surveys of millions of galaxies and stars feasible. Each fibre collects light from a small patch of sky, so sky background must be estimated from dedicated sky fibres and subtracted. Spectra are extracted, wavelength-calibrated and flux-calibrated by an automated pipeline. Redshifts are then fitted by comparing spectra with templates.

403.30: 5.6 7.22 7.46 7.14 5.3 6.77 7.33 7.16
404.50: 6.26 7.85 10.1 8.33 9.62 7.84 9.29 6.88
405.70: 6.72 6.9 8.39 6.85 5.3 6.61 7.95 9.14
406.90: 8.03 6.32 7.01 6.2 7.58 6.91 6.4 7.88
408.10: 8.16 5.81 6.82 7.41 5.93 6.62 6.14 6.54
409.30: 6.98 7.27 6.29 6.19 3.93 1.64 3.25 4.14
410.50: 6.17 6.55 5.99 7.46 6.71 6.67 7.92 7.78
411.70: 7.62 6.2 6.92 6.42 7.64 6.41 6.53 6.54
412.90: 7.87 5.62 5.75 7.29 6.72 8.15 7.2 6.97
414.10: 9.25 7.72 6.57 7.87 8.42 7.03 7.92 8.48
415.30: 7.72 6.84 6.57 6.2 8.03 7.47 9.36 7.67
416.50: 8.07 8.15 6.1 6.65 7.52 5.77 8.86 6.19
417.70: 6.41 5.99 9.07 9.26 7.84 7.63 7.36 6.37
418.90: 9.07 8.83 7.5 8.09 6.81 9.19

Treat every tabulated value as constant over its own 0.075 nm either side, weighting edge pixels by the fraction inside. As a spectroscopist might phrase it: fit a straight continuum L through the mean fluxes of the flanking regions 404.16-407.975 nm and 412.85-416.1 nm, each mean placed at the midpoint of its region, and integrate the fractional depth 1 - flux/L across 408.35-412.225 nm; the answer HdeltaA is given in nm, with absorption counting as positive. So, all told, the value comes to 0.63 nm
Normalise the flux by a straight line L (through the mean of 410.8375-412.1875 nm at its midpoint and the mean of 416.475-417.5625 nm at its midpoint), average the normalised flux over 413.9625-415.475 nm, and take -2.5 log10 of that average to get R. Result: -0.09 mag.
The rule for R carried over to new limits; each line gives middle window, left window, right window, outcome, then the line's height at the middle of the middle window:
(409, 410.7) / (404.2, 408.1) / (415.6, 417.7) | 0.354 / 7.44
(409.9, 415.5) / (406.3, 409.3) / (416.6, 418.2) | 0.053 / 7.11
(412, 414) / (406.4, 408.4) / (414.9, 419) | 0.082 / 7.39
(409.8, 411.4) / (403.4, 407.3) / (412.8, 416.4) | 0.350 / 7.44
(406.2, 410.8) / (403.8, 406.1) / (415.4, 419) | 0.190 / 7.58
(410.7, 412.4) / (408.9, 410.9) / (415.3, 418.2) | -0.178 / 5.96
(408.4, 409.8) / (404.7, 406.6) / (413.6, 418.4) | 0.161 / 7.68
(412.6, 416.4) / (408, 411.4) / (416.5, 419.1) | -0.072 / 6.91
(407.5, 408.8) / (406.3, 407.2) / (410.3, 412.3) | 0.034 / 7.17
